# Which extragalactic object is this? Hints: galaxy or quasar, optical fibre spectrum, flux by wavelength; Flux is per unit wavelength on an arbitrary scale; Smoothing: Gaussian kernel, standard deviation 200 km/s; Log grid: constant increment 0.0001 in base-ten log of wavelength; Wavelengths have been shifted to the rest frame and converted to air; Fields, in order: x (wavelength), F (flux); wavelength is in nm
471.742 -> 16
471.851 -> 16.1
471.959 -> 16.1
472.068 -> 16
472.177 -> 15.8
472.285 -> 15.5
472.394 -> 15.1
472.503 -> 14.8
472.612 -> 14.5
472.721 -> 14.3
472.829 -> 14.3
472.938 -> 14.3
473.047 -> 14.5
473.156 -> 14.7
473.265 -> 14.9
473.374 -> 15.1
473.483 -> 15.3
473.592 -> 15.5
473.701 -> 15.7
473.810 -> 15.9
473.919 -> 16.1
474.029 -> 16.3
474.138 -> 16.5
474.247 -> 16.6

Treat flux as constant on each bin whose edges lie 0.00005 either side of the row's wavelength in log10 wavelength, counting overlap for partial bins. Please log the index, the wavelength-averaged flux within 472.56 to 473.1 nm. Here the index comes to 14.4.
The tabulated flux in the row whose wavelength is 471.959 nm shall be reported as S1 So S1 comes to 16.1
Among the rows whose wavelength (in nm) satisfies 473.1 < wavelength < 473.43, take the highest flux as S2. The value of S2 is 15.1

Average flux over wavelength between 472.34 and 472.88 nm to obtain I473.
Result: 14.6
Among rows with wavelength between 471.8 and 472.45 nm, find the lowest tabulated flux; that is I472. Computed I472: 15.1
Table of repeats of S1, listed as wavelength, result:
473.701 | 15.7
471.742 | 16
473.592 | 15.5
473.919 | 16.1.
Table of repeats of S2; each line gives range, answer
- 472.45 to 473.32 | 14.9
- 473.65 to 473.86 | 15.9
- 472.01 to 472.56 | 16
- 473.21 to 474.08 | 16.3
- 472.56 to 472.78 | 14.5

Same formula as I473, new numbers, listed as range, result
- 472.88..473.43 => 14.7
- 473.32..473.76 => 15.4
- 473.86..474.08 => 16.1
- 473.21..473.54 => 15.1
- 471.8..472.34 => 15.9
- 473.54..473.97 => 15.8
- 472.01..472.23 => 15.9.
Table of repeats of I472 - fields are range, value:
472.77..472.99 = 14.3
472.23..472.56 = 14.8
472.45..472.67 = 14.5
